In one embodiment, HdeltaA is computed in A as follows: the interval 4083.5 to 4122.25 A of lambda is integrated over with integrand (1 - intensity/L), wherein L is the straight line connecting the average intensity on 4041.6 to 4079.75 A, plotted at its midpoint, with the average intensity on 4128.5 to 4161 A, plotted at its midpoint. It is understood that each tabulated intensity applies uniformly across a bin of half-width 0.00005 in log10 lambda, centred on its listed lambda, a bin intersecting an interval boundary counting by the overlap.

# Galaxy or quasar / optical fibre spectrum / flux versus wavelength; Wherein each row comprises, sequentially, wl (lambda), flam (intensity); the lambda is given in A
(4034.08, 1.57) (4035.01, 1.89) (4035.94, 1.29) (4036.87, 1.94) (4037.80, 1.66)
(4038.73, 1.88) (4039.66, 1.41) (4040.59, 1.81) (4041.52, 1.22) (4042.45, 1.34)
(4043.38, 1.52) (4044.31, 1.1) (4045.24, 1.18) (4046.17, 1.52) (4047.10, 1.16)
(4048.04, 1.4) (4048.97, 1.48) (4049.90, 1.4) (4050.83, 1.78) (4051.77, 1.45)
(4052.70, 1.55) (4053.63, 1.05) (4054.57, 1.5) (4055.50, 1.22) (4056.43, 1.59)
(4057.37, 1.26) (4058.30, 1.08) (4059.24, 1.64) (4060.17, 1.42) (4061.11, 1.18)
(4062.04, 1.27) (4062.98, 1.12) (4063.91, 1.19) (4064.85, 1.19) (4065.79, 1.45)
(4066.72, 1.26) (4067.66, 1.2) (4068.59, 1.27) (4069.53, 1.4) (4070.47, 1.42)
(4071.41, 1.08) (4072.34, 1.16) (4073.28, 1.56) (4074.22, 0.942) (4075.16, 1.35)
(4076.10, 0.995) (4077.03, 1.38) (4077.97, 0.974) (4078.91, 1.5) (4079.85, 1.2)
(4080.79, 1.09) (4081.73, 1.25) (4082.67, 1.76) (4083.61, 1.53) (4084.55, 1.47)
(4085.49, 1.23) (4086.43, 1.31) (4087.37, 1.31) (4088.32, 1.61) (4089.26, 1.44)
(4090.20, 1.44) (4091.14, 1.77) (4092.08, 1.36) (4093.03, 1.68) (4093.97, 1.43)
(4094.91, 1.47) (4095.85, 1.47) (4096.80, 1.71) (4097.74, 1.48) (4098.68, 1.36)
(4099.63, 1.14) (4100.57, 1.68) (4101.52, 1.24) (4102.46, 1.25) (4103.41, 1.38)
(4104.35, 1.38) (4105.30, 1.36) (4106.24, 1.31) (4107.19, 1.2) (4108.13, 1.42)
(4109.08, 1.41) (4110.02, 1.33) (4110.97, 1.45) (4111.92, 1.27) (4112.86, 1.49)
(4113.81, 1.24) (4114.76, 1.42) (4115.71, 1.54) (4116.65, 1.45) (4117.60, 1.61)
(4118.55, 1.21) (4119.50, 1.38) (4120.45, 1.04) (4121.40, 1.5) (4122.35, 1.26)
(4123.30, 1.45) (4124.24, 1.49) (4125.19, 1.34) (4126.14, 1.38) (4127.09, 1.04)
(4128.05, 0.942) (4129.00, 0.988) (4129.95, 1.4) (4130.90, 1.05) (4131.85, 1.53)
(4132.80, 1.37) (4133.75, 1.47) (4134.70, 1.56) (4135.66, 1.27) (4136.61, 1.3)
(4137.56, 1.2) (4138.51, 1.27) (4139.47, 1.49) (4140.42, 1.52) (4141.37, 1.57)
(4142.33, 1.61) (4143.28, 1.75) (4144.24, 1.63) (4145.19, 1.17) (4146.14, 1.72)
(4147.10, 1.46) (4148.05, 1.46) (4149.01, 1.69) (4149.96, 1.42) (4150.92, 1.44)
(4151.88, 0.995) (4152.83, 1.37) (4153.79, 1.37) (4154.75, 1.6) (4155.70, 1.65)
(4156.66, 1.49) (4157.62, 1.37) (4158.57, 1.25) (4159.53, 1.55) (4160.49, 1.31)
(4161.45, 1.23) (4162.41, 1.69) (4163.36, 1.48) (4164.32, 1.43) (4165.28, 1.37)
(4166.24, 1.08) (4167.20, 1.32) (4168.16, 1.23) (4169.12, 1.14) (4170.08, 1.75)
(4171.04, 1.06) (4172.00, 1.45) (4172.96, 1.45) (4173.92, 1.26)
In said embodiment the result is -1.2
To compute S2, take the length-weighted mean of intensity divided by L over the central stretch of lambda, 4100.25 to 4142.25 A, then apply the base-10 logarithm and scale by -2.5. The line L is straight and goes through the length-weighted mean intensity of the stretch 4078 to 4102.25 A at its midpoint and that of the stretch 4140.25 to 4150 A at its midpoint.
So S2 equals 0.11 mag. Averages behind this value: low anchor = 1.43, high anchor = 1.55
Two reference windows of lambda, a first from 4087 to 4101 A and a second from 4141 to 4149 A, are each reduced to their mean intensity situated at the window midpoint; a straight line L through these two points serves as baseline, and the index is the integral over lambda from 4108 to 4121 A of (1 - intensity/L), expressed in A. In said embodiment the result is 1.2 A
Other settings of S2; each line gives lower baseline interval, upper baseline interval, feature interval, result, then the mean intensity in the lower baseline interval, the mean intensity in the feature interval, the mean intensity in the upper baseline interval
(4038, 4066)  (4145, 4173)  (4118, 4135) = 0.08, 1.38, 1.3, 1.4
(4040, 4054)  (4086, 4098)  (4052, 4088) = 0.12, 1.4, 1.3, 1.5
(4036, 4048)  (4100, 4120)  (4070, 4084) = 0.12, 1.47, 1.28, 1.38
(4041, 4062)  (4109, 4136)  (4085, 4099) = -0.09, 1.37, 1.47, 1.34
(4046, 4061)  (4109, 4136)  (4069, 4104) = 0.00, 1.4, 1.37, 1.34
